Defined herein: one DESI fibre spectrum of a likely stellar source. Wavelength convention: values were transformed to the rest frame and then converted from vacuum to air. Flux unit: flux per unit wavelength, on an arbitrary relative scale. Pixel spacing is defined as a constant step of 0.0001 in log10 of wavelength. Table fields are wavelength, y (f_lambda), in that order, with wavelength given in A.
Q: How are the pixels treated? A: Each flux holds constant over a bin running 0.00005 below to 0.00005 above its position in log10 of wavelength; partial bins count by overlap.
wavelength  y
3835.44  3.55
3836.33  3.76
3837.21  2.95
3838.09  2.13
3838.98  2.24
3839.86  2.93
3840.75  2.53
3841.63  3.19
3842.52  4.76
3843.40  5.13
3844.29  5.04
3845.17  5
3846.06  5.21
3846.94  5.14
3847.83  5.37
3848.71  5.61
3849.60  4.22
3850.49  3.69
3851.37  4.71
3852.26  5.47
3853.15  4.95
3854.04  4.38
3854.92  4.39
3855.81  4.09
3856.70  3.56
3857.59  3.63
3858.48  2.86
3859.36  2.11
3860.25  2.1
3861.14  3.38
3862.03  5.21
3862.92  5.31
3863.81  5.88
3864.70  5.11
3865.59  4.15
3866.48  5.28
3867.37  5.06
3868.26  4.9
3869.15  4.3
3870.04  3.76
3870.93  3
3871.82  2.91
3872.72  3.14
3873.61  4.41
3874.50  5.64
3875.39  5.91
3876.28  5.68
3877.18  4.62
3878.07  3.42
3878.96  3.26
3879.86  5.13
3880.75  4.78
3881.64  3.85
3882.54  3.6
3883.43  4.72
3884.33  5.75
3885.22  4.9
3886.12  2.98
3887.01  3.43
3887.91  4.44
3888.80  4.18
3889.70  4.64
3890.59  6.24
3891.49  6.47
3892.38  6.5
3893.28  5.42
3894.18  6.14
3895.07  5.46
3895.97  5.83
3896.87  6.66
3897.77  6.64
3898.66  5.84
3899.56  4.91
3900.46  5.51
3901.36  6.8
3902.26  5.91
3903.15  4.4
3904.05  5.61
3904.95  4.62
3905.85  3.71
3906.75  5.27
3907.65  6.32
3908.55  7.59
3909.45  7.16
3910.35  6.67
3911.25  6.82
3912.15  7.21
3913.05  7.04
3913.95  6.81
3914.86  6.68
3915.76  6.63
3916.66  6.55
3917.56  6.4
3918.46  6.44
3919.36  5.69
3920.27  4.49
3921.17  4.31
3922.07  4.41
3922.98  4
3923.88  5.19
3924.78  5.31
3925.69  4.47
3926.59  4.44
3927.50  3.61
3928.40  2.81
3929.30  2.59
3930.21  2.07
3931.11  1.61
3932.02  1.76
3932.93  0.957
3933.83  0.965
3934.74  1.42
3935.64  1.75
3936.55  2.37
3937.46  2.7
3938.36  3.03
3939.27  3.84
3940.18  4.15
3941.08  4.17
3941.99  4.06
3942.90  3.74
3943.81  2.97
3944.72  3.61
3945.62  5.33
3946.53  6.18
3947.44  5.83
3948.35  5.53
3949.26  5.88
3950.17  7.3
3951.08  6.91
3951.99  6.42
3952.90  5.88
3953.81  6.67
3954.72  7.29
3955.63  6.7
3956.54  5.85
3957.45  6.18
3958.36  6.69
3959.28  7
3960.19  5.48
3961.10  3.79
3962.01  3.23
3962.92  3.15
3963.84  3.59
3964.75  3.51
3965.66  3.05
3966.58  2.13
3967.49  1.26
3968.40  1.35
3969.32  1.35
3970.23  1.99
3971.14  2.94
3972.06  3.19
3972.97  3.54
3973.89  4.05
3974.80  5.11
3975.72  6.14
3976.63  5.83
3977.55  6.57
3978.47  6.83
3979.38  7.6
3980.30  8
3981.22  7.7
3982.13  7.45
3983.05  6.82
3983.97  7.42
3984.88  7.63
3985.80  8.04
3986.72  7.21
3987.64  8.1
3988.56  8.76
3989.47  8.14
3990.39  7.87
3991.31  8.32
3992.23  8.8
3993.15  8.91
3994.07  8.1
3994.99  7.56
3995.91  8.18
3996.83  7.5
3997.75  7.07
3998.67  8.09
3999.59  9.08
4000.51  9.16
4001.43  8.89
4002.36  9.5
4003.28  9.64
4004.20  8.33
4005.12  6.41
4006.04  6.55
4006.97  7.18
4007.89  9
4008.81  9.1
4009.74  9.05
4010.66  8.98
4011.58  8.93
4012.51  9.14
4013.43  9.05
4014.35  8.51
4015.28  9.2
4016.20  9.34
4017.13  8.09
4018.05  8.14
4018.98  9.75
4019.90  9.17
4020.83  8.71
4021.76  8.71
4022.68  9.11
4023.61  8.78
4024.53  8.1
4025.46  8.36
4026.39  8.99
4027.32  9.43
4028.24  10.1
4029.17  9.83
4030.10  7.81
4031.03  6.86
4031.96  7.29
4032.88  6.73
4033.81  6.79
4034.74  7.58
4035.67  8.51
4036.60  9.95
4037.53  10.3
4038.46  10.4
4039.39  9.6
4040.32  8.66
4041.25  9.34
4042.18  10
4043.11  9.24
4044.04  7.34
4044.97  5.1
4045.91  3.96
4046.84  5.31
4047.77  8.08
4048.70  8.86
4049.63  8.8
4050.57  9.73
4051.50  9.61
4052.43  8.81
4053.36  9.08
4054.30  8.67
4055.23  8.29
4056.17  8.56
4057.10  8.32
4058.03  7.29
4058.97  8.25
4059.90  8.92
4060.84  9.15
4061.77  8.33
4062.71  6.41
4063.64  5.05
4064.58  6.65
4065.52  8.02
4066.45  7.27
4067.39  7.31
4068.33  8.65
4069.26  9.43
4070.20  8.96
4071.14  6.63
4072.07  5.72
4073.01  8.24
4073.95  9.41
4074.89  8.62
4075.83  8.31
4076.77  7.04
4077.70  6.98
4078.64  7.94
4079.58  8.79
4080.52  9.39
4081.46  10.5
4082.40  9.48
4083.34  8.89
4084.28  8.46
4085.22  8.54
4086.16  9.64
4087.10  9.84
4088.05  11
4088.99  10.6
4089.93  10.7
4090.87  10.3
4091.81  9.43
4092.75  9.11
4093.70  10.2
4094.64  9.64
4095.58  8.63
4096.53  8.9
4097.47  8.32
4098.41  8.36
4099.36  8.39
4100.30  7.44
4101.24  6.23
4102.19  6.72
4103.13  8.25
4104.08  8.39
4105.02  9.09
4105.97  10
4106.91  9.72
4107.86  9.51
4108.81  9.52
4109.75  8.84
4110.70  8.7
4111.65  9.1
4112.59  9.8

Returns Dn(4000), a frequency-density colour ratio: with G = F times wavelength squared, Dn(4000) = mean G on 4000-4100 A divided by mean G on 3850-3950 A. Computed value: 2.0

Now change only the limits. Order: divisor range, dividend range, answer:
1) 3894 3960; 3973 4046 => 1.68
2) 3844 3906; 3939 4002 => 1.31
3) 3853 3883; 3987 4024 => 2.16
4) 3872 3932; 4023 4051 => 1.74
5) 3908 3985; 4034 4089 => 1.84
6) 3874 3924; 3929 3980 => 0.80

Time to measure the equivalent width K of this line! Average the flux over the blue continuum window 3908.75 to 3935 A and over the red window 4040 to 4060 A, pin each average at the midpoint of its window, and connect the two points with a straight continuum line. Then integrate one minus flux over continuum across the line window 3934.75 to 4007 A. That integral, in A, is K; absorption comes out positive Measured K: 3.2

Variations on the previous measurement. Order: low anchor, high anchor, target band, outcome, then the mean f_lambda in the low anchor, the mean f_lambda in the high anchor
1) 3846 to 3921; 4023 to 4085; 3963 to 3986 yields 6.6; 5.06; 8.26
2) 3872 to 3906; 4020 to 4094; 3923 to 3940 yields 8.7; 5.03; 8.5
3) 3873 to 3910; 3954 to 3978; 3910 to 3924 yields -3.0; 5.22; 4.29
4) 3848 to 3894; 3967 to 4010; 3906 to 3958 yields 7.6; 4.47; 6.91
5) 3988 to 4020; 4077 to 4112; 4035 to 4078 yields 3.1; 8.49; 9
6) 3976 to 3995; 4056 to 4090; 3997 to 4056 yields -3.6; 7.69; 8.39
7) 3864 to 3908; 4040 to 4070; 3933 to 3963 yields 6.9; 4.93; 8.02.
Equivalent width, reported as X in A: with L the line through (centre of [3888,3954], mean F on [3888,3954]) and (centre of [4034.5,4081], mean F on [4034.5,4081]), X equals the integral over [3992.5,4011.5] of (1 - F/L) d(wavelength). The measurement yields -4.04 A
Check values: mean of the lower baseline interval 4.97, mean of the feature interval 8.33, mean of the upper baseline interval 8.18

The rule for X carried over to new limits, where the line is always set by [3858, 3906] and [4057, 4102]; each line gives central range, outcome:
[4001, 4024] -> -4.7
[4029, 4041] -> -1.3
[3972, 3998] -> -1.8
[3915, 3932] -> 3.2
